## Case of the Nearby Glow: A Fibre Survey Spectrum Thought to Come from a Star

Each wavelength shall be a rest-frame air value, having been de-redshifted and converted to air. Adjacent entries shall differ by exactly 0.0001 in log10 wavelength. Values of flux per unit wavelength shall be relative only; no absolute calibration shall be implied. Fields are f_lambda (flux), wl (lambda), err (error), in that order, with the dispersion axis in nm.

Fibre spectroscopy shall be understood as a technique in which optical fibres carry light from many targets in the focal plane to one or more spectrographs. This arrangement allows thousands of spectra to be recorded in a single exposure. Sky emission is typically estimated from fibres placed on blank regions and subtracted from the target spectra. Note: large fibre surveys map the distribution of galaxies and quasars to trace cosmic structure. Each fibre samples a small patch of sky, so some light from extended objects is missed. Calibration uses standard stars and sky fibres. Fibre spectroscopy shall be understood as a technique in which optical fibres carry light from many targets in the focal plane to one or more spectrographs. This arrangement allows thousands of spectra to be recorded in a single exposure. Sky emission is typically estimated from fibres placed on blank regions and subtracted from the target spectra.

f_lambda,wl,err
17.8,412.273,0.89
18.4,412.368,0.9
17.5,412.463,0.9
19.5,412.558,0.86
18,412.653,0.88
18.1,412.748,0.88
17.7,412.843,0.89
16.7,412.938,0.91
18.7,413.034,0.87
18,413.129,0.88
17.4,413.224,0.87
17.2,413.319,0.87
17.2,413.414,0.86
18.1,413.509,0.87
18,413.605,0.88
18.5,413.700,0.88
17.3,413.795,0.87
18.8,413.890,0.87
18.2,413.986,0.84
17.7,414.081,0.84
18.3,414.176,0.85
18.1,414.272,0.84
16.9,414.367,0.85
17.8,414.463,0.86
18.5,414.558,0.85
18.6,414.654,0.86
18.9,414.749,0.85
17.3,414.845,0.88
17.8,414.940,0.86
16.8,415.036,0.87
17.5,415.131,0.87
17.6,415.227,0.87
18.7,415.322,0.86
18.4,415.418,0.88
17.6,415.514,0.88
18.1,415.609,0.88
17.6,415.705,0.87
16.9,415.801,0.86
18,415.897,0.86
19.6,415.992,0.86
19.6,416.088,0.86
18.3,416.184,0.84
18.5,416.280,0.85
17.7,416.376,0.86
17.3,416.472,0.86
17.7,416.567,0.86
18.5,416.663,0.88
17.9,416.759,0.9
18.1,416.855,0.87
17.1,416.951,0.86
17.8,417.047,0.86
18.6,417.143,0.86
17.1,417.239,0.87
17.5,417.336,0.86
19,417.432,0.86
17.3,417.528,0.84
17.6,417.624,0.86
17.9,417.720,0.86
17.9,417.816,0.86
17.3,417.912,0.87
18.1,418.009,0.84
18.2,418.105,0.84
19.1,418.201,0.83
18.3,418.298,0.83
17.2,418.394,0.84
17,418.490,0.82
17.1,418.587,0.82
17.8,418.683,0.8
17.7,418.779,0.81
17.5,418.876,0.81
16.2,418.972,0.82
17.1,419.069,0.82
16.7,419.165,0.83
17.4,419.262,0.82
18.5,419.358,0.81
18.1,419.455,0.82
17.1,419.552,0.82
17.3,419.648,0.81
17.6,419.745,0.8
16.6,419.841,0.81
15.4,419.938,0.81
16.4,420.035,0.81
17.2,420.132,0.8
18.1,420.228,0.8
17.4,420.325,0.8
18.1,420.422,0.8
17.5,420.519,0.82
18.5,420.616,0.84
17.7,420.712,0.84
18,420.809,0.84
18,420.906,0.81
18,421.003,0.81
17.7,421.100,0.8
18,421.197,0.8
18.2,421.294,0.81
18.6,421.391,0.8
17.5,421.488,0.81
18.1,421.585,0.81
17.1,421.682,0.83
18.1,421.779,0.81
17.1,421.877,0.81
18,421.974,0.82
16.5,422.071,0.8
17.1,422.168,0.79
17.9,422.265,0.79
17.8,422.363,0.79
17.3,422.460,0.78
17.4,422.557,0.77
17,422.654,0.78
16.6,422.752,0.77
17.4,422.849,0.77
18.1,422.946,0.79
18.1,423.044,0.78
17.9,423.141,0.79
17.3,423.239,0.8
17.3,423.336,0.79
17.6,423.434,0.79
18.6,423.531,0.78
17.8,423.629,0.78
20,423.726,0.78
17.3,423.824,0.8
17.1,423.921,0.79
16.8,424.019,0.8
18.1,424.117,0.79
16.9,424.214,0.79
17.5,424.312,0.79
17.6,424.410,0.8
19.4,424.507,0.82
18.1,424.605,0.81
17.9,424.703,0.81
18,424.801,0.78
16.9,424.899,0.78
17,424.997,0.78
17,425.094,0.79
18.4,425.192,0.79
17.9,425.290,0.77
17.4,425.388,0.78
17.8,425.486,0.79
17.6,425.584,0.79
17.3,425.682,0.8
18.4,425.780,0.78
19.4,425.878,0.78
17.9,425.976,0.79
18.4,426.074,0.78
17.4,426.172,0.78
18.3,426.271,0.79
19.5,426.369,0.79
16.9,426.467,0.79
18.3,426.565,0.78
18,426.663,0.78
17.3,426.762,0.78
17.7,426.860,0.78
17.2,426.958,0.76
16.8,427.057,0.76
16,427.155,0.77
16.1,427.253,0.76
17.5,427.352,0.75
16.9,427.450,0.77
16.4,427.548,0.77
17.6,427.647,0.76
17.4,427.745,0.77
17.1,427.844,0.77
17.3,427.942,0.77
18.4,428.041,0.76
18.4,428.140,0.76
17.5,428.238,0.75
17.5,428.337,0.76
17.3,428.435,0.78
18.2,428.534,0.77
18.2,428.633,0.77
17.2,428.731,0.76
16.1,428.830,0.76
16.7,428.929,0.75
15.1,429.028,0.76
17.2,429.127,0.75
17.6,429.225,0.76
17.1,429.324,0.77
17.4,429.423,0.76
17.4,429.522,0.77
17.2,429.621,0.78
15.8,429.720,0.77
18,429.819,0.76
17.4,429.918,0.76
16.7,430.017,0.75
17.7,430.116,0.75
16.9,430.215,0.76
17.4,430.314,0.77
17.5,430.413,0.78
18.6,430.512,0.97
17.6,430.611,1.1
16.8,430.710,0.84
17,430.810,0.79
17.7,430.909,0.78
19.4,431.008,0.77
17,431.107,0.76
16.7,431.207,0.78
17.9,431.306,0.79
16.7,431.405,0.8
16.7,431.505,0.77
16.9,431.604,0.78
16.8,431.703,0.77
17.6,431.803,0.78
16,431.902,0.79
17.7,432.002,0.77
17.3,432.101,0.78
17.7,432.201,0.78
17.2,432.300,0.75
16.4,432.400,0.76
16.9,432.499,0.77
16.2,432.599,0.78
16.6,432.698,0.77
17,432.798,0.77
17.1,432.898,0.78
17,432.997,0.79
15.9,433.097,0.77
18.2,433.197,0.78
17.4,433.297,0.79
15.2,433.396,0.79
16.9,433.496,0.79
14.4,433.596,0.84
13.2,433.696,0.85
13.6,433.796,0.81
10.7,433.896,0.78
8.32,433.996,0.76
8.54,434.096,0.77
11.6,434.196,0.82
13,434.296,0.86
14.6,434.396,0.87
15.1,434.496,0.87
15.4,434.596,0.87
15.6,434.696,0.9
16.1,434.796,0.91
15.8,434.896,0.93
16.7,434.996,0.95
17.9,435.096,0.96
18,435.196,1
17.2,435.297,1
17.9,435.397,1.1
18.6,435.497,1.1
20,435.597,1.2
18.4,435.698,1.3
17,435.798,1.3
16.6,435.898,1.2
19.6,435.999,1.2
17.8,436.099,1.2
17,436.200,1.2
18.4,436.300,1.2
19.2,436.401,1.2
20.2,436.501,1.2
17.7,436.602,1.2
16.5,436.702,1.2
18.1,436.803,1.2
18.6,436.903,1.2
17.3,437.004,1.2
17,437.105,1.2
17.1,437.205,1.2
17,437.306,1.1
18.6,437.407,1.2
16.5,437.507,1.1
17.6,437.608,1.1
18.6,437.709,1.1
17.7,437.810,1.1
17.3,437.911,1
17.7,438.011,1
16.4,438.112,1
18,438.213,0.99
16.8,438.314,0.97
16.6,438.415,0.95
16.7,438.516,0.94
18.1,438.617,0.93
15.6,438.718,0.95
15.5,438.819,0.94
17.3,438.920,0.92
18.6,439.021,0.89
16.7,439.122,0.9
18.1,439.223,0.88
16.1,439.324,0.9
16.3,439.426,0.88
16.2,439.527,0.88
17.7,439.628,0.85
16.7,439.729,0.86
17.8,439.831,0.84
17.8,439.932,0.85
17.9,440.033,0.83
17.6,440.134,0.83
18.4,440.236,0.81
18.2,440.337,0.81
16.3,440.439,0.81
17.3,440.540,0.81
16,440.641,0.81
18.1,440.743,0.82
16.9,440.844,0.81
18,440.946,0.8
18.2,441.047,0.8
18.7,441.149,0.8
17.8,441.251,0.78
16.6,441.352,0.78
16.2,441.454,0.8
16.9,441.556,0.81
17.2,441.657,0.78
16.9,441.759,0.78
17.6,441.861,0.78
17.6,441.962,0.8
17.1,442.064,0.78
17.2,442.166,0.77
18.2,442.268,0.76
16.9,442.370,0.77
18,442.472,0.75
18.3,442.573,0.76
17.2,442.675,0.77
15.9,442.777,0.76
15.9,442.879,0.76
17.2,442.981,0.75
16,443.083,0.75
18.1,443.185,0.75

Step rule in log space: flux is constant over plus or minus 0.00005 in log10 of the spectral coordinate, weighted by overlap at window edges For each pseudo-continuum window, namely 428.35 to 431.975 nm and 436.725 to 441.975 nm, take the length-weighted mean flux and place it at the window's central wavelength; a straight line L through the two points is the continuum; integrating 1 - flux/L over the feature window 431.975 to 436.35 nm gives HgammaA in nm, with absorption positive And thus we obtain 0.30 nm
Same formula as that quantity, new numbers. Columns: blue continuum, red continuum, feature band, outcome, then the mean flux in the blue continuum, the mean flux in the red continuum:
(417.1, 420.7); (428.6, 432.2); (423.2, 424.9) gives -0.04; 17.6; 17.2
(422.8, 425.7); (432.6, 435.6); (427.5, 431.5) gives -0.20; 17.7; 15.4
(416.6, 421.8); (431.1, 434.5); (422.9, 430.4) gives -0.46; 17.7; 15.6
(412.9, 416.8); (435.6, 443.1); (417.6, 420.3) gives 0.06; 18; 17.4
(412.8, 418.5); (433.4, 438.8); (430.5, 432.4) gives -0.05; 17.9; 16.5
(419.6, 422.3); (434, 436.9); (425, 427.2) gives -0.07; 17.6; 16.6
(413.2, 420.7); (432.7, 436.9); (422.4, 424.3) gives -0.04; 17.8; 16.2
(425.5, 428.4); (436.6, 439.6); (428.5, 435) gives 0.43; 17.6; 17.2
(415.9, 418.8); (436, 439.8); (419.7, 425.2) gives 0.07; 18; 17.4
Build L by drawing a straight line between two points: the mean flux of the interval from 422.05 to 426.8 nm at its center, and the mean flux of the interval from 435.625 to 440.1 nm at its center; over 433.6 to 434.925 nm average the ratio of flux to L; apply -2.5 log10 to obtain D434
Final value 0.31 mag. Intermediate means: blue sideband 17.8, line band 13.2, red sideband 17.5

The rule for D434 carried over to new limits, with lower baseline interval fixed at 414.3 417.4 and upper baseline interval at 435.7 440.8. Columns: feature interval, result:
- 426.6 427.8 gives 0.038 mag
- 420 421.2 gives 0.006 mag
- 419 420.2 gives 0.047 mag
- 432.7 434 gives 0.151 mag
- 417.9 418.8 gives 0.006 mag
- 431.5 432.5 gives 0.034 mag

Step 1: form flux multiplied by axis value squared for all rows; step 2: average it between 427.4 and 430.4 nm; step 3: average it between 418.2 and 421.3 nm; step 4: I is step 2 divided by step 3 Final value 1.0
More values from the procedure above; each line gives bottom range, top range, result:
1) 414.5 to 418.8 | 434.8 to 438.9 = 1.08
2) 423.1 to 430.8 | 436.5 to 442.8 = 1.05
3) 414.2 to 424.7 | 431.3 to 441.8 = 1.03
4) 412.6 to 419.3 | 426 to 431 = 1.03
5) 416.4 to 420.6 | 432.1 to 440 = 1.03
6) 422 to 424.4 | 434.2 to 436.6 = 1.03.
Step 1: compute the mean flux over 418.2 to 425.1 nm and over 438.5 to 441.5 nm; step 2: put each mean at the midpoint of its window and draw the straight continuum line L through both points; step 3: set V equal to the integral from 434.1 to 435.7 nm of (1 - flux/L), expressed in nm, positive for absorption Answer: 0.12 nm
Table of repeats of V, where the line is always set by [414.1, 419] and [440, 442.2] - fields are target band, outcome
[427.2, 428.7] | 0.018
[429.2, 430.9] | 0.030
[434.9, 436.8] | -0.053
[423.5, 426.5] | -0.030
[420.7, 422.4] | 0.004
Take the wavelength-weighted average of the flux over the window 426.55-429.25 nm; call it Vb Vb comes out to 17.2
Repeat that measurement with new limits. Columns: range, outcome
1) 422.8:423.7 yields 17.9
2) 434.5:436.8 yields 17.6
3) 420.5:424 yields 17.7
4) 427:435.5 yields 16.5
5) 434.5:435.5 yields 16.8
